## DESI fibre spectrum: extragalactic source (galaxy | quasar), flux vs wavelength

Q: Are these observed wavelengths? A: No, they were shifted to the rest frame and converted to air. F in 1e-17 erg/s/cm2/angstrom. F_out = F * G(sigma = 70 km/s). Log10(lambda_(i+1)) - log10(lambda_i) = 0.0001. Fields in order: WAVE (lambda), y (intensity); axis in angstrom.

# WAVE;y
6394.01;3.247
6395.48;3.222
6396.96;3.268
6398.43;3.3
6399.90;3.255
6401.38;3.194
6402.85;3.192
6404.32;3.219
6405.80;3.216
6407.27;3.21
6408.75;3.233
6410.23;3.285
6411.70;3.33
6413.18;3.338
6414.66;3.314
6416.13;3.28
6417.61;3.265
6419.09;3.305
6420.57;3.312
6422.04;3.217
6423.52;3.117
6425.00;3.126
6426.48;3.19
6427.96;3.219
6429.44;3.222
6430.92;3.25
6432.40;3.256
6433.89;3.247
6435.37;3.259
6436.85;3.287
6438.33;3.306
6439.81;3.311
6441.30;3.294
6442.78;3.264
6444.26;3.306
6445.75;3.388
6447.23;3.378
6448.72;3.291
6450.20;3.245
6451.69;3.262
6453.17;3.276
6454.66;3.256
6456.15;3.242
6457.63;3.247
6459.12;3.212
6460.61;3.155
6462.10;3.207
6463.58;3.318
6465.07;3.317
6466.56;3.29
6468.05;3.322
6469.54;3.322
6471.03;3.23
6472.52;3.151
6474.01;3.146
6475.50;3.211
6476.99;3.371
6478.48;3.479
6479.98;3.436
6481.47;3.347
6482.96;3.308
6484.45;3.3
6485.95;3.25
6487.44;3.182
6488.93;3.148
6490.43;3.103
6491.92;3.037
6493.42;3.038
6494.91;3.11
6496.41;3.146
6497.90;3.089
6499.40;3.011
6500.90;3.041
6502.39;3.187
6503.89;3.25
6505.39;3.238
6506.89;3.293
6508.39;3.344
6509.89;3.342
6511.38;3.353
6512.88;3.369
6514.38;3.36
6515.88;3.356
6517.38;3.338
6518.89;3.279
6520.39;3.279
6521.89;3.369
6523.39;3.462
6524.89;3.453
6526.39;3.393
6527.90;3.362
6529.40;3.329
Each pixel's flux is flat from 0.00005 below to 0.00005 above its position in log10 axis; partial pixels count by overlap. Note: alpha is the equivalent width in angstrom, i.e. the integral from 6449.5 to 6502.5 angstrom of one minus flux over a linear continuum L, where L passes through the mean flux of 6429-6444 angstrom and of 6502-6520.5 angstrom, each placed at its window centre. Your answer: 1.1 angstrom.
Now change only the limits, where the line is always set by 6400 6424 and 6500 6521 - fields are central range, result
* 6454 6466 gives 0.1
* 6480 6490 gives 0.0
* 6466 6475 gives 0.1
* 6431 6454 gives -0.2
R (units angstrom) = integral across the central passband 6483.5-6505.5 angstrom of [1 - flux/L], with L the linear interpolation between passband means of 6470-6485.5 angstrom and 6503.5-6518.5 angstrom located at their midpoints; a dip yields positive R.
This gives 1.1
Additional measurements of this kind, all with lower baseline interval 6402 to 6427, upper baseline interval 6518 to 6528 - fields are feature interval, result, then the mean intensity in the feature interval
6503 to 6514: 0.1 angstrom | 3.31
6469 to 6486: 0.1 angstrom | 3.3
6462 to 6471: 0.0 angstrom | 3.3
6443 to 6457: 0.0 angstrom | 3.29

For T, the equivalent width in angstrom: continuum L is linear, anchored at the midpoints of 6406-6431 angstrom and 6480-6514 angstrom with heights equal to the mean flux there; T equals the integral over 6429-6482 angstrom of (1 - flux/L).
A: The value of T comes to -0.8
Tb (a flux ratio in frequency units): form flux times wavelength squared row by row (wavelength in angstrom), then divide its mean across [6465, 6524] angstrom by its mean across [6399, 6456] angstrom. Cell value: 1.02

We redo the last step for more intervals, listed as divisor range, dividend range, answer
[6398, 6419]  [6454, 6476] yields 1.01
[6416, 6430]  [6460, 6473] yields 1.03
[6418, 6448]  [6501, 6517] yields 1.04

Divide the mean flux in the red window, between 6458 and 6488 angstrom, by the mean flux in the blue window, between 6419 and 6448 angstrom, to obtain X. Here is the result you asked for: 1.00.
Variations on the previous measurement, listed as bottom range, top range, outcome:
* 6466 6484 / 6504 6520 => 1.01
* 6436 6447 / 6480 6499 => 0.96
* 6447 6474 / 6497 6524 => 1.01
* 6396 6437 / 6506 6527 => 1.03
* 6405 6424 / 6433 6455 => 1.01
